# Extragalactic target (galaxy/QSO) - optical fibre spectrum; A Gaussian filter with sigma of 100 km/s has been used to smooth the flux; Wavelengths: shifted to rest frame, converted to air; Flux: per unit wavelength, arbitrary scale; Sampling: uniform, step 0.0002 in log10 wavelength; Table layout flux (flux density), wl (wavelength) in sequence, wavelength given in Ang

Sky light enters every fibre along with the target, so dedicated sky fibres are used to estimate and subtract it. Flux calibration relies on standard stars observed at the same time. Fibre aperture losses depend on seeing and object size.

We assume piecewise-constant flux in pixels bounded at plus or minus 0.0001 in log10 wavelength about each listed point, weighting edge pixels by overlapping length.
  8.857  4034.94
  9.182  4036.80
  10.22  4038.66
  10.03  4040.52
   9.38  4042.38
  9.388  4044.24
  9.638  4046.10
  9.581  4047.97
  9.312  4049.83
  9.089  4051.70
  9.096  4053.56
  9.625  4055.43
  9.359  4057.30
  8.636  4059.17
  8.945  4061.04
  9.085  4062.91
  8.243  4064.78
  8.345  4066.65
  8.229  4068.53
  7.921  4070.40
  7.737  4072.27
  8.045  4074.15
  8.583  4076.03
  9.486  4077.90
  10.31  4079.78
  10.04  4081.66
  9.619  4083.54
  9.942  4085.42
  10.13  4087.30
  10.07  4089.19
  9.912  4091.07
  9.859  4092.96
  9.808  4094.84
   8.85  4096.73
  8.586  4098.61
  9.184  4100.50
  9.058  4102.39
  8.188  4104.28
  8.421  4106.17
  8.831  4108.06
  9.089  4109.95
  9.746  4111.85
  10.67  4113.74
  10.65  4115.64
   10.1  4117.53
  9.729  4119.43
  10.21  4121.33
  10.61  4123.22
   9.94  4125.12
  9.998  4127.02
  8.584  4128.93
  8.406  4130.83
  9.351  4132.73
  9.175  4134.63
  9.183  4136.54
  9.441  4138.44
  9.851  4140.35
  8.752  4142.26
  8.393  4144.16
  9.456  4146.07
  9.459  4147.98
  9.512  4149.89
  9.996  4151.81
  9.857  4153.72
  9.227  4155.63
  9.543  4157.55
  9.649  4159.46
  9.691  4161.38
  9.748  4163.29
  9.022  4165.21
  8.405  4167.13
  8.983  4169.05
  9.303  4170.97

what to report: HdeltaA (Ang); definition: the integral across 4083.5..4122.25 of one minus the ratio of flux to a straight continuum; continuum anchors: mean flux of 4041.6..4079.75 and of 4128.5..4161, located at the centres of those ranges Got -1.9 Ang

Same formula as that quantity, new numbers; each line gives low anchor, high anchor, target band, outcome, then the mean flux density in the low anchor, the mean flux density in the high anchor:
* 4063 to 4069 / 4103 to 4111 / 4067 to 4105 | -2.9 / 8.39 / 8.66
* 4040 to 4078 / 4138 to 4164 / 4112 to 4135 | -1.2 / 8.92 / 9.47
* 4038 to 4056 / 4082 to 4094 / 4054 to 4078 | 2.7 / 9.53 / 9.93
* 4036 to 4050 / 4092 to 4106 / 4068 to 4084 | 0.7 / 9.61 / 9.04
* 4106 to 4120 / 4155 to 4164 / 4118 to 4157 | 0.7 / 9.72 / 9.58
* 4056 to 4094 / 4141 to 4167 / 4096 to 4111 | 0.7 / 9.13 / 9.38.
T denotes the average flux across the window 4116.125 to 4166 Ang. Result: 9.51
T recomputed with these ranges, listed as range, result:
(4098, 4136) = 9.43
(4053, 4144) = 9.28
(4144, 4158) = 9.48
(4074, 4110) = 9.33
